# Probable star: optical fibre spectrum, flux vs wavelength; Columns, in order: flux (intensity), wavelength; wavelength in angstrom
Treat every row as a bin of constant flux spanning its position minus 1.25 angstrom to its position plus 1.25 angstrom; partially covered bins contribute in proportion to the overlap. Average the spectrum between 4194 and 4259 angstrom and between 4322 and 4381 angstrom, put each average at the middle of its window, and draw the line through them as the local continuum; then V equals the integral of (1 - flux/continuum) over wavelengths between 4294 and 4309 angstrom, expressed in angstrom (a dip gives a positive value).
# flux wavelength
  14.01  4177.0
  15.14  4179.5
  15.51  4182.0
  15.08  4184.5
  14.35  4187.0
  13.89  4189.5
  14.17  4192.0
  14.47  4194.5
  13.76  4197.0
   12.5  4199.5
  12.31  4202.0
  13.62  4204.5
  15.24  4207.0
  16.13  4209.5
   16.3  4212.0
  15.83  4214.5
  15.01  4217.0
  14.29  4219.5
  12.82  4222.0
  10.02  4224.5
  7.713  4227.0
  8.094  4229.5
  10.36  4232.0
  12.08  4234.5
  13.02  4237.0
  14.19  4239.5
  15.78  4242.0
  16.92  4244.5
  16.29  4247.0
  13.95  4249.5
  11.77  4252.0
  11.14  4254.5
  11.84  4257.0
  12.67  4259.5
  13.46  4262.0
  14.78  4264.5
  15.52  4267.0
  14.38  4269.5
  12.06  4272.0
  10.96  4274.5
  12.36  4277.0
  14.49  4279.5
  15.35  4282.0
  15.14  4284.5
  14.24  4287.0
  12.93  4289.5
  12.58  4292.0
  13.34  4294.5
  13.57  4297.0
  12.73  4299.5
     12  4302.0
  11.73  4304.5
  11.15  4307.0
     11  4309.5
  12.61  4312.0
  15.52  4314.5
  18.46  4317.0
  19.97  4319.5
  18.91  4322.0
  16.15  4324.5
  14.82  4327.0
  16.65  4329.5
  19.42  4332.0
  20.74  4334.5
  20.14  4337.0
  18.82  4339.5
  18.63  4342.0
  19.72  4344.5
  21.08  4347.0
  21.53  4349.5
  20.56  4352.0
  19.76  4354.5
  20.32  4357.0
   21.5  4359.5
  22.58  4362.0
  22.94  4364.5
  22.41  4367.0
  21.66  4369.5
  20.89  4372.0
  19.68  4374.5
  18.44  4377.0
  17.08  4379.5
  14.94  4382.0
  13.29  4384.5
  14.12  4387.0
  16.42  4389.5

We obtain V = 4.2 angstrom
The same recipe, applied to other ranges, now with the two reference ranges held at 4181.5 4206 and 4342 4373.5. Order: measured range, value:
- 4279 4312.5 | 9.7 angstrom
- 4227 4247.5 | 3.9 angstrom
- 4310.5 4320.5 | 1.5 angstrom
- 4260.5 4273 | 2.2 angstrom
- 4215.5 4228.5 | 2.7 angstrom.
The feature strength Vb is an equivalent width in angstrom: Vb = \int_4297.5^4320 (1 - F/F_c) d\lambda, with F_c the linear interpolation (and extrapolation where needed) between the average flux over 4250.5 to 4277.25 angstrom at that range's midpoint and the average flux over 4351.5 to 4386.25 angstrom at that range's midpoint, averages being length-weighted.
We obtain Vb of 2.99 angstrom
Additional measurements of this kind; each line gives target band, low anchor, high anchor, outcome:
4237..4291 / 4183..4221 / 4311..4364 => 8.9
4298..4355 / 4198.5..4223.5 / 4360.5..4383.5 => 4.6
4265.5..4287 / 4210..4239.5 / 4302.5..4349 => 1.4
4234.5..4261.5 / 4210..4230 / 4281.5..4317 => -1.5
